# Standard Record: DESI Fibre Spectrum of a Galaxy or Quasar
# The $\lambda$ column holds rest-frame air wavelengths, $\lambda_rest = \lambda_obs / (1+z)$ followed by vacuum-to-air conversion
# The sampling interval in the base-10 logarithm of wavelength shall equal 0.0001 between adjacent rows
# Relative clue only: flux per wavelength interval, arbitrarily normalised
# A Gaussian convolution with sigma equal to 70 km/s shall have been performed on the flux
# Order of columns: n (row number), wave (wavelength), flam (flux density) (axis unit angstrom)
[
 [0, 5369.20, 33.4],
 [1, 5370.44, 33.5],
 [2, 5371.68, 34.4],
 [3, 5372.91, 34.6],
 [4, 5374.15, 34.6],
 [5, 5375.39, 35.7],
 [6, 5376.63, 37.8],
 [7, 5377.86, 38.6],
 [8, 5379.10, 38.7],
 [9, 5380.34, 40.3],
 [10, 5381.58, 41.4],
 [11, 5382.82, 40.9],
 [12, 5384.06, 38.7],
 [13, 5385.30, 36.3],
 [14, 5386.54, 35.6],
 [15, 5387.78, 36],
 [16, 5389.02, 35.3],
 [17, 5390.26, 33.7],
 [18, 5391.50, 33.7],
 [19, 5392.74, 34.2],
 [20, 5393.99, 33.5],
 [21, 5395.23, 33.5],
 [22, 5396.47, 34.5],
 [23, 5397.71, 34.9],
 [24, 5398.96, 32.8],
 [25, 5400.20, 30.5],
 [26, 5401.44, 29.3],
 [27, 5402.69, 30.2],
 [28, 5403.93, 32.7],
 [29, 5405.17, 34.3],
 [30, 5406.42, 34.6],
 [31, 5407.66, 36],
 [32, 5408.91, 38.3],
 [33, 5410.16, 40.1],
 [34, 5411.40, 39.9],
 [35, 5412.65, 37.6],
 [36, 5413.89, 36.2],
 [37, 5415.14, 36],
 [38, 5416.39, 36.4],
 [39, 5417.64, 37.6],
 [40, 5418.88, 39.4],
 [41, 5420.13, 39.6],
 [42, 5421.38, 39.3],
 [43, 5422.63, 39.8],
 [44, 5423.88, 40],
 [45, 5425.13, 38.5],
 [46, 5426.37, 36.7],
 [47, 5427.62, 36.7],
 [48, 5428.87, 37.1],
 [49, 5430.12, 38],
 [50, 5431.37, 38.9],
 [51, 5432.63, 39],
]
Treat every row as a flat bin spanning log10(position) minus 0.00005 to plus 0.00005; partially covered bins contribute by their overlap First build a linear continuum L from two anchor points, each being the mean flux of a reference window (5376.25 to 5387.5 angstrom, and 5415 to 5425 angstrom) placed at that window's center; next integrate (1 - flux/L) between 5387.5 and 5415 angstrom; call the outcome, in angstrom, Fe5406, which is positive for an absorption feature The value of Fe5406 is 2.8 angstrom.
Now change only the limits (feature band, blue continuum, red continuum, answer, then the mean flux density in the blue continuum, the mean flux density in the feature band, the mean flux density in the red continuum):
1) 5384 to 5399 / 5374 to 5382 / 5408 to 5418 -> 1.3 angstrom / 38.3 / 34.7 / 37.7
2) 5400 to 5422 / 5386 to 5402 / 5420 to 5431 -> 0.1 angstrom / 33.7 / 36.1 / 38.4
